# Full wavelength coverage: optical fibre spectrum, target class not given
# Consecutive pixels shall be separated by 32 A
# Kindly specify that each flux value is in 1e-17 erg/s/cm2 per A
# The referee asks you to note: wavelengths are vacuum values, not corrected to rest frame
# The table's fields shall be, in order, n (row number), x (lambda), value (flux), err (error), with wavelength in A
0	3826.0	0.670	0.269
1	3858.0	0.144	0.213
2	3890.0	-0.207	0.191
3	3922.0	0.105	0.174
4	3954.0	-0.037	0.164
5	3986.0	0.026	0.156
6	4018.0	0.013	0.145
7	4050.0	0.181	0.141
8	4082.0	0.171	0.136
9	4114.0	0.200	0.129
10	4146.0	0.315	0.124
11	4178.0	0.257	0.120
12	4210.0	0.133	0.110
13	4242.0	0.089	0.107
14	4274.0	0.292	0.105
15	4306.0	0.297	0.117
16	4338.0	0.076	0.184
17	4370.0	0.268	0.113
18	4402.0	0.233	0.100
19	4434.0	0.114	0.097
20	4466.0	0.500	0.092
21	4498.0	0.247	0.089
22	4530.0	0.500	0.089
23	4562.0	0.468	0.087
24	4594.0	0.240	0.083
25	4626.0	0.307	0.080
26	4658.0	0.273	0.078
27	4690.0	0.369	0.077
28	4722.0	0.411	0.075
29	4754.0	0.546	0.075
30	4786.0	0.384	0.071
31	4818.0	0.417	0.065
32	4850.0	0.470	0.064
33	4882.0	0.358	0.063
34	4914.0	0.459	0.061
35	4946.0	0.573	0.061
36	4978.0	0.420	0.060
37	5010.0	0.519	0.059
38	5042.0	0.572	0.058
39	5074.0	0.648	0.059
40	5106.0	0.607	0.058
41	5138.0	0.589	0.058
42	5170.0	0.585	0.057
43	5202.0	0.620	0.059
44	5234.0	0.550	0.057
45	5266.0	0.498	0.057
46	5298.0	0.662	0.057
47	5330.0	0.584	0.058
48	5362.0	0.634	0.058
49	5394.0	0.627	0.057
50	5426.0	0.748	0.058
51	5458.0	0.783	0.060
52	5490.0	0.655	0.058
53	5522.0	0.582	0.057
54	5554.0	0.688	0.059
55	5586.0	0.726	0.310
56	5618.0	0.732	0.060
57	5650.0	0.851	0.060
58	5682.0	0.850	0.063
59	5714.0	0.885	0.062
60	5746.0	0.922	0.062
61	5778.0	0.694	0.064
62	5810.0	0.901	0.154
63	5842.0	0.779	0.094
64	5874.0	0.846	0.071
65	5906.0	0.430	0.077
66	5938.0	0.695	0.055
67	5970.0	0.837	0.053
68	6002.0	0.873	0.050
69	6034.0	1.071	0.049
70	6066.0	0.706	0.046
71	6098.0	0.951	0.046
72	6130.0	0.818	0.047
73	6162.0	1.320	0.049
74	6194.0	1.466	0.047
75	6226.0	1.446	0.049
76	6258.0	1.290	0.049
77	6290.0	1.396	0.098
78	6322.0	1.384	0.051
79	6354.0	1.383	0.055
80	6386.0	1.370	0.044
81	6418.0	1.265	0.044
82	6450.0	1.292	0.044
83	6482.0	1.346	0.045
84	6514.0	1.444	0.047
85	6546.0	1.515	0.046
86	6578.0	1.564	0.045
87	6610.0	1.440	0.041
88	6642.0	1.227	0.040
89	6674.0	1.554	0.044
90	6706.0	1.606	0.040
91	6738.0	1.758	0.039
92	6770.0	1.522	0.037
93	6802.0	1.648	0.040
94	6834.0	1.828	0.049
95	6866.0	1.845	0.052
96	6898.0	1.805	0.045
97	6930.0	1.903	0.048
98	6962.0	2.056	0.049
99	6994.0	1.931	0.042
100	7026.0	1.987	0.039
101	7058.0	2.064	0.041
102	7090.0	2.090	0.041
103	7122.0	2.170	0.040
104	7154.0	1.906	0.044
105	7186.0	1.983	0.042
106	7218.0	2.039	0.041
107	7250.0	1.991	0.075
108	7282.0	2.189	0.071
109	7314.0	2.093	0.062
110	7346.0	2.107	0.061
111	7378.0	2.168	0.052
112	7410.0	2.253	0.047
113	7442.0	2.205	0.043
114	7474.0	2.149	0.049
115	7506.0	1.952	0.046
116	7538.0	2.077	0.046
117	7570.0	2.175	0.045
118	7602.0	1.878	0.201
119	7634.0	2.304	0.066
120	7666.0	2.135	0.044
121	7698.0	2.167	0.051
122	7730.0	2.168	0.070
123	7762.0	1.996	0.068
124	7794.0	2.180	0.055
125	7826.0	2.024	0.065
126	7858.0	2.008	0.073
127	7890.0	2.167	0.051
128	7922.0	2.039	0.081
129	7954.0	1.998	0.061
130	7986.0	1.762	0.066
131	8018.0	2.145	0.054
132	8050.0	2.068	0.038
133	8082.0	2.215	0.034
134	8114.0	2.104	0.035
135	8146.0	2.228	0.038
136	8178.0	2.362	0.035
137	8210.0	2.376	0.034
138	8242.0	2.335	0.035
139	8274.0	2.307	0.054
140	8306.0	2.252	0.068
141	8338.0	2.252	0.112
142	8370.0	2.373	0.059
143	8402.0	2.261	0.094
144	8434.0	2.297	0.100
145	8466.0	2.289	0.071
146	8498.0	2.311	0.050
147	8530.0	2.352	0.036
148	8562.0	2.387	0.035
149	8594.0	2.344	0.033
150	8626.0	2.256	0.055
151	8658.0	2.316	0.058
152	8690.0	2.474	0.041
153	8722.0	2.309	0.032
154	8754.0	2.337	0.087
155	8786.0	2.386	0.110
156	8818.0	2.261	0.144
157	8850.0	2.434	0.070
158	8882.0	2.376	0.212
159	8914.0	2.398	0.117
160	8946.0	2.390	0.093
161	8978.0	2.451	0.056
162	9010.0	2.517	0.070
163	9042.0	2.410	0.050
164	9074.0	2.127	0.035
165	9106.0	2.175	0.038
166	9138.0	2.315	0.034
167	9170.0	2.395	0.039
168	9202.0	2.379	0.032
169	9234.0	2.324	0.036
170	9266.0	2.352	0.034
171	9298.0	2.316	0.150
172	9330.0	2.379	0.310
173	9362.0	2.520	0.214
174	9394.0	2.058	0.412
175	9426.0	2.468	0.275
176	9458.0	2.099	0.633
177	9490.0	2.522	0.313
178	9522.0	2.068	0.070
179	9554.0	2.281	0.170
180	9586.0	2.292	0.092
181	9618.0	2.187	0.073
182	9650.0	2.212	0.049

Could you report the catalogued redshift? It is 0.542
